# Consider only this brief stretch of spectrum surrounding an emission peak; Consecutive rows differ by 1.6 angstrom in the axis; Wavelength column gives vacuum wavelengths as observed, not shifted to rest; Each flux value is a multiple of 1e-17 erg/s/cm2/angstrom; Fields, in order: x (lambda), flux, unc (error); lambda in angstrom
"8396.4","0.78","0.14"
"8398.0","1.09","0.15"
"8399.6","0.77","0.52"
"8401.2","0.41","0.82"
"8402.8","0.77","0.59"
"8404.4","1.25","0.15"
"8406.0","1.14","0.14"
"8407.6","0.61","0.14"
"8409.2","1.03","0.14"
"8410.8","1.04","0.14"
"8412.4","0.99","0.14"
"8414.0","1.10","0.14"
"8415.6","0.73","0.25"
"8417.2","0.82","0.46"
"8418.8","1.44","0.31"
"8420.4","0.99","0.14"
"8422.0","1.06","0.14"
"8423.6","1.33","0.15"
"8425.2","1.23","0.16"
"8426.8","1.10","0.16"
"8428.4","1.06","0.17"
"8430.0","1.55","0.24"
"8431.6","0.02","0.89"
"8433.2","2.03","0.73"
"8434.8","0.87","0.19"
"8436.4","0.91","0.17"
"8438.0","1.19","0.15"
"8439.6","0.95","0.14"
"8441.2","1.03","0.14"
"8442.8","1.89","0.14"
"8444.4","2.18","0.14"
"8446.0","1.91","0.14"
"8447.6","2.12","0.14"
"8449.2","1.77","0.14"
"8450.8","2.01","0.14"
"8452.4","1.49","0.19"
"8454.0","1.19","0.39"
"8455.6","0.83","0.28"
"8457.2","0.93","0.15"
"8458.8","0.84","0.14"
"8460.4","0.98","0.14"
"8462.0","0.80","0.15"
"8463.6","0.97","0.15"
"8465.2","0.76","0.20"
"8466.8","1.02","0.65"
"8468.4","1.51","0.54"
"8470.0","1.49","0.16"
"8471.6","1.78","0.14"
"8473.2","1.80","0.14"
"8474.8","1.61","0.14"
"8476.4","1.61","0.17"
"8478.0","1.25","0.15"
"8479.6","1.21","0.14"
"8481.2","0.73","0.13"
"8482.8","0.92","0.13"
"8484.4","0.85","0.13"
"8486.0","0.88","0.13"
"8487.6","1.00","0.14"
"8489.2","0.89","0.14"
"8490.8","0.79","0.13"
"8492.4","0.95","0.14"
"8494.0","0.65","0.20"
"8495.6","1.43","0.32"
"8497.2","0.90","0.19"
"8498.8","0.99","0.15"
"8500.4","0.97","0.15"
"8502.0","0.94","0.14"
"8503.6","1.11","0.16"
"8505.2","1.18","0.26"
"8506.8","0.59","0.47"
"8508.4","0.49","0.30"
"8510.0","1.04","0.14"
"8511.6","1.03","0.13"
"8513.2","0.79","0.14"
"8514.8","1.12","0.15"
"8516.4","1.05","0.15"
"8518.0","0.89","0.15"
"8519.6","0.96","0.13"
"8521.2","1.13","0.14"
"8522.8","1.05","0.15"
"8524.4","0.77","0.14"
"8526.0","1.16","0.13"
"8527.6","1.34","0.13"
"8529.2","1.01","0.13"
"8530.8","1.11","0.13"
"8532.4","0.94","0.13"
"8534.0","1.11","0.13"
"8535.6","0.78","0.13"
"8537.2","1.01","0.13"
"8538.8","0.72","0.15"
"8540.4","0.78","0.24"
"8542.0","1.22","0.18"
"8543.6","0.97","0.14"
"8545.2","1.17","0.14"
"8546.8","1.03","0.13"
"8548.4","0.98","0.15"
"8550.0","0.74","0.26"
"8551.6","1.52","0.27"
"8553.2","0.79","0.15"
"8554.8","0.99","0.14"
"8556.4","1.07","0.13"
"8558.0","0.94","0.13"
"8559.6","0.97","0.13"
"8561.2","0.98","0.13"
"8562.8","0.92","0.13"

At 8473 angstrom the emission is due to [N II] 6583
